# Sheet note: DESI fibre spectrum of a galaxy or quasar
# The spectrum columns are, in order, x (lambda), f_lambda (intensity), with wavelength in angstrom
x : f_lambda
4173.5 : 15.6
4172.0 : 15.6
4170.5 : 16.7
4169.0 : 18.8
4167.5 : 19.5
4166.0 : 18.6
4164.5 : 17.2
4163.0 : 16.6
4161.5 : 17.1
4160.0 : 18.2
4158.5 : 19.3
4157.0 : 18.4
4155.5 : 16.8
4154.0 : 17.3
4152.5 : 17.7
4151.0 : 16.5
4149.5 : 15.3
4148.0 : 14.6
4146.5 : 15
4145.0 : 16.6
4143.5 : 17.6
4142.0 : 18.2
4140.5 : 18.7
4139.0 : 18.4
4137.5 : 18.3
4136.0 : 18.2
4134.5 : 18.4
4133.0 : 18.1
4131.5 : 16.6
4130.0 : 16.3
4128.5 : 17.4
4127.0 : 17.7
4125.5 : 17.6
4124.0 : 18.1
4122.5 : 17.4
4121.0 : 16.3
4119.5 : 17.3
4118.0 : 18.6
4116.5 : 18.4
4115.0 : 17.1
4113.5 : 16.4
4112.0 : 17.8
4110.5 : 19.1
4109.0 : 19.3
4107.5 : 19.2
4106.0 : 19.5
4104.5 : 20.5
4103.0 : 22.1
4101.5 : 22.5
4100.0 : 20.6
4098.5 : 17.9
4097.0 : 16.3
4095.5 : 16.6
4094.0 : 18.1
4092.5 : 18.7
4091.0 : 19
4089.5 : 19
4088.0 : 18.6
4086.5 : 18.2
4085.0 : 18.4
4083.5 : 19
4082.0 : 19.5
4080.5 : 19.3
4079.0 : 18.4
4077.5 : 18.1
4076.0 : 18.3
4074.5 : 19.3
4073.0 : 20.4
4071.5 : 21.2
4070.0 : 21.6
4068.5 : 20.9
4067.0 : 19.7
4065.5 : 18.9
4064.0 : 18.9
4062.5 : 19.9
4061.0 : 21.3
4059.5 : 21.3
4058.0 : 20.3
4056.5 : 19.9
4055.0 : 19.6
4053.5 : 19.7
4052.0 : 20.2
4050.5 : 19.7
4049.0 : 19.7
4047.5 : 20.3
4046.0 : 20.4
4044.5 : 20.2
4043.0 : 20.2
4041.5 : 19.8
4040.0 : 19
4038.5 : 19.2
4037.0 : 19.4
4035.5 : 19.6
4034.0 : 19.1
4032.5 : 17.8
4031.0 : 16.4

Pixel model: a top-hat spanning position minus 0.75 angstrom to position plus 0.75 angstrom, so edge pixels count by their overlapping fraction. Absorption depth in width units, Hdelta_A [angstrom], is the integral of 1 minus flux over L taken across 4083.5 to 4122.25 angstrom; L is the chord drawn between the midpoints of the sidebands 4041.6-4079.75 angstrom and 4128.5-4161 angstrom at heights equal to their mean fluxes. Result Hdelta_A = 0.1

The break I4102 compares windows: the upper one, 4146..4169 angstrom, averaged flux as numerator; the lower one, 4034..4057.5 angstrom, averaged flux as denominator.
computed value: 0.9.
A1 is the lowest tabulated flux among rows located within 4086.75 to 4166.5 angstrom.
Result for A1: 14.6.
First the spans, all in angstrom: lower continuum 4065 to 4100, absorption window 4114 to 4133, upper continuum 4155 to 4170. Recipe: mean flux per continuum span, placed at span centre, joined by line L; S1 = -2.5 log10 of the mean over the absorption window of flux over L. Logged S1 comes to 0.07 mag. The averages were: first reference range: 19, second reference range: 18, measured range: 17.4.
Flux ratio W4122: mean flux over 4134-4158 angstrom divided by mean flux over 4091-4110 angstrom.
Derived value 0.9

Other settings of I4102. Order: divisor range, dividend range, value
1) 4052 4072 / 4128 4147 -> 0.87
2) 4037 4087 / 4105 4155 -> 0.89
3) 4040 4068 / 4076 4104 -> 0.95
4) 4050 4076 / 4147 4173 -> 0.86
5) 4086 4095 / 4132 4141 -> 0.99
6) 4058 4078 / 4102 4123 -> 0.93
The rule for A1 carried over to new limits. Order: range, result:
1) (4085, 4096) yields 16.6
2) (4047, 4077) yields 18.3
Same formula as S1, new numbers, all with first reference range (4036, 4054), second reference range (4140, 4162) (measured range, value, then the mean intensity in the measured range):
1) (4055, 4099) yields -0.01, 19.2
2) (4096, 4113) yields -0.06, 19.4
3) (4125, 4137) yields 0.01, 17.6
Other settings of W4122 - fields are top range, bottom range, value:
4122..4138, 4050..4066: 0.88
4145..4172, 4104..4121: 0.94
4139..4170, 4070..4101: 0.92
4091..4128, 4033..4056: 0.94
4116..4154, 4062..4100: 0.91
